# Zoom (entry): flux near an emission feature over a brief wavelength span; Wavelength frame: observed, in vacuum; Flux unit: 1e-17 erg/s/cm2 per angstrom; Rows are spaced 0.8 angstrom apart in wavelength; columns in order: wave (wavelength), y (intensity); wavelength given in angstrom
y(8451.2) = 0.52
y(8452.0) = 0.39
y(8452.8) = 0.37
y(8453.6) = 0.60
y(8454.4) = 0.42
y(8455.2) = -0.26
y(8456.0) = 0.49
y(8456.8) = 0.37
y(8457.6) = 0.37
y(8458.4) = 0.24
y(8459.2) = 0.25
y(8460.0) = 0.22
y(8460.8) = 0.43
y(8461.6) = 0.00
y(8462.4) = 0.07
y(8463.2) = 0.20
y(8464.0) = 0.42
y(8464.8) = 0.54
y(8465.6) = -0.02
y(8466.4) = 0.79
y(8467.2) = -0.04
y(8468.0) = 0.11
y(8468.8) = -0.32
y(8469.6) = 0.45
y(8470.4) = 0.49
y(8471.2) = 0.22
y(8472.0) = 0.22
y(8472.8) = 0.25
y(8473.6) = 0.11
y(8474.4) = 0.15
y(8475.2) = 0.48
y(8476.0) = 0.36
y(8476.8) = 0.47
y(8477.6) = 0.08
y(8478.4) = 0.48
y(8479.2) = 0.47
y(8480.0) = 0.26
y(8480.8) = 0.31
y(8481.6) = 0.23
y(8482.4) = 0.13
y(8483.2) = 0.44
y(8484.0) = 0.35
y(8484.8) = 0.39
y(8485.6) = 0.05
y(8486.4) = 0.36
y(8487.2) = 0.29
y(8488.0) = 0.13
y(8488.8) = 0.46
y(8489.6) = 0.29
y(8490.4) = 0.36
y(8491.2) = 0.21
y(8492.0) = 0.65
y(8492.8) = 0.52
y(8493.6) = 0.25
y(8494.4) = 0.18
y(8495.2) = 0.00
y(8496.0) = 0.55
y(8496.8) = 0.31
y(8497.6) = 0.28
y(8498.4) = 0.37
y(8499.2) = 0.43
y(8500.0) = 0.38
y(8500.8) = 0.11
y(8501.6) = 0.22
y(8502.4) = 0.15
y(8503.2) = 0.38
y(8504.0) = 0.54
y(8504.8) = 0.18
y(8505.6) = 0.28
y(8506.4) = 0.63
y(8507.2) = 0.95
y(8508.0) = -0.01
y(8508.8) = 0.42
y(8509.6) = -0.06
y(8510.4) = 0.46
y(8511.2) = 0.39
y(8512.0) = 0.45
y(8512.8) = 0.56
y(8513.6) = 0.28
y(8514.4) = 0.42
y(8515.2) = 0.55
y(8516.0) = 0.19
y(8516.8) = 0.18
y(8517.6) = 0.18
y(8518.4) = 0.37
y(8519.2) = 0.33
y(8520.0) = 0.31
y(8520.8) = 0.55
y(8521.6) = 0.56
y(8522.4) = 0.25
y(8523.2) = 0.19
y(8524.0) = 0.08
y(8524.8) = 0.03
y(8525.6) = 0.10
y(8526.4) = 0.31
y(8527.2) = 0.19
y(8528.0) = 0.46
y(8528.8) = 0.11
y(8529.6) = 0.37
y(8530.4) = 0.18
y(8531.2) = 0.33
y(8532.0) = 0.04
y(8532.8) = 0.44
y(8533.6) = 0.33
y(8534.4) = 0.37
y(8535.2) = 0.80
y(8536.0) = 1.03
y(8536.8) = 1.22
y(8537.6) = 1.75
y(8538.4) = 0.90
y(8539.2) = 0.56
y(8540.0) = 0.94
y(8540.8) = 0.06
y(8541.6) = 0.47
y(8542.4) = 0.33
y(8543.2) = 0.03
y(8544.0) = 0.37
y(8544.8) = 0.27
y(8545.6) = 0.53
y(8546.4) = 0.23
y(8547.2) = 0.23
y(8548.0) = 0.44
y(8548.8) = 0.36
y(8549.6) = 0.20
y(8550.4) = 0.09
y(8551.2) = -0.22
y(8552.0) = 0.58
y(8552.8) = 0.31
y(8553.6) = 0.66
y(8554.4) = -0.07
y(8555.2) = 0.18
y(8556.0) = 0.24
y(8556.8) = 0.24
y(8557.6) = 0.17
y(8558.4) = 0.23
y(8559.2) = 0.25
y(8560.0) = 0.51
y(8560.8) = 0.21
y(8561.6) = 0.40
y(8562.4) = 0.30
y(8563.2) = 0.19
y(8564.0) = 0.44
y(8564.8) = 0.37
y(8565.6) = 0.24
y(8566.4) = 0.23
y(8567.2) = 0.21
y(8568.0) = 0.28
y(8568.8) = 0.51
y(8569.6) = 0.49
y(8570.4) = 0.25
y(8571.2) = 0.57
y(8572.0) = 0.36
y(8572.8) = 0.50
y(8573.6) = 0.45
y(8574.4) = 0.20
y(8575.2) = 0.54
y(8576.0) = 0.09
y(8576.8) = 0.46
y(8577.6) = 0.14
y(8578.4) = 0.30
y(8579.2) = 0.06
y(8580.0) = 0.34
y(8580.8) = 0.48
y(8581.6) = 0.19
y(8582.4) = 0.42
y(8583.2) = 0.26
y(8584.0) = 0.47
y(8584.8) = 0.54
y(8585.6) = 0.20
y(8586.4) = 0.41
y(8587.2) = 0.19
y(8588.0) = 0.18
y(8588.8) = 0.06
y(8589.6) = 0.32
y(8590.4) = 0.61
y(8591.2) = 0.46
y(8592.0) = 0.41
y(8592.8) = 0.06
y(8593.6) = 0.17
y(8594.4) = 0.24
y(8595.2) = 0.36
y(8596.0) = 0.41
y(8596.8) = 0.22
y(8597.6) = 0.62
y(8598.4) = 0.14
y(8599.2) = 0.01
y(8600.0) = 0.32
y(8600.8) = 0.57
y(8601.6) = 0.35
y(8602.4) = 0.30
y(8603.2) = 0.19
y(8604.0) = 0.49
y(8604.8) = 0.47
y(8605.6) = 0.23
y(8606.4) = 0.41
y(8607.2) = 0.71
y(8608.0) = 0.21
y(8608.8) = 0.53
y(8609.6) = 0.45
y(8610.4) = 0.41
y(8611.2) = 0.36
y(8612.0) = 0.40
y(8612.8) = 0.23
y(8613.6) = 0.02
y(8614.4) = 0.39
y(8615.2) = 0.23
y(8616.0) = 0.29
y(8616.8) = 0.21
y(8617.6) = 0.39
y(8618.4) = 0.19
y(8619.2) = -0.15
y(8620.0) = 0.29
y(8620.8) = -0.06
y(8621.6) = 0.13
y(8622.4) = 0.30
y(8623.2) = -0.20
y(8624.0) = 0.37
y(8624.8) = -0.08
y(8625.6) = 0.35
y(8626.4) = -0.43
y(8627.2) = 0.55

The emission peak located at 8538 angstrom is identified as H-gamma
